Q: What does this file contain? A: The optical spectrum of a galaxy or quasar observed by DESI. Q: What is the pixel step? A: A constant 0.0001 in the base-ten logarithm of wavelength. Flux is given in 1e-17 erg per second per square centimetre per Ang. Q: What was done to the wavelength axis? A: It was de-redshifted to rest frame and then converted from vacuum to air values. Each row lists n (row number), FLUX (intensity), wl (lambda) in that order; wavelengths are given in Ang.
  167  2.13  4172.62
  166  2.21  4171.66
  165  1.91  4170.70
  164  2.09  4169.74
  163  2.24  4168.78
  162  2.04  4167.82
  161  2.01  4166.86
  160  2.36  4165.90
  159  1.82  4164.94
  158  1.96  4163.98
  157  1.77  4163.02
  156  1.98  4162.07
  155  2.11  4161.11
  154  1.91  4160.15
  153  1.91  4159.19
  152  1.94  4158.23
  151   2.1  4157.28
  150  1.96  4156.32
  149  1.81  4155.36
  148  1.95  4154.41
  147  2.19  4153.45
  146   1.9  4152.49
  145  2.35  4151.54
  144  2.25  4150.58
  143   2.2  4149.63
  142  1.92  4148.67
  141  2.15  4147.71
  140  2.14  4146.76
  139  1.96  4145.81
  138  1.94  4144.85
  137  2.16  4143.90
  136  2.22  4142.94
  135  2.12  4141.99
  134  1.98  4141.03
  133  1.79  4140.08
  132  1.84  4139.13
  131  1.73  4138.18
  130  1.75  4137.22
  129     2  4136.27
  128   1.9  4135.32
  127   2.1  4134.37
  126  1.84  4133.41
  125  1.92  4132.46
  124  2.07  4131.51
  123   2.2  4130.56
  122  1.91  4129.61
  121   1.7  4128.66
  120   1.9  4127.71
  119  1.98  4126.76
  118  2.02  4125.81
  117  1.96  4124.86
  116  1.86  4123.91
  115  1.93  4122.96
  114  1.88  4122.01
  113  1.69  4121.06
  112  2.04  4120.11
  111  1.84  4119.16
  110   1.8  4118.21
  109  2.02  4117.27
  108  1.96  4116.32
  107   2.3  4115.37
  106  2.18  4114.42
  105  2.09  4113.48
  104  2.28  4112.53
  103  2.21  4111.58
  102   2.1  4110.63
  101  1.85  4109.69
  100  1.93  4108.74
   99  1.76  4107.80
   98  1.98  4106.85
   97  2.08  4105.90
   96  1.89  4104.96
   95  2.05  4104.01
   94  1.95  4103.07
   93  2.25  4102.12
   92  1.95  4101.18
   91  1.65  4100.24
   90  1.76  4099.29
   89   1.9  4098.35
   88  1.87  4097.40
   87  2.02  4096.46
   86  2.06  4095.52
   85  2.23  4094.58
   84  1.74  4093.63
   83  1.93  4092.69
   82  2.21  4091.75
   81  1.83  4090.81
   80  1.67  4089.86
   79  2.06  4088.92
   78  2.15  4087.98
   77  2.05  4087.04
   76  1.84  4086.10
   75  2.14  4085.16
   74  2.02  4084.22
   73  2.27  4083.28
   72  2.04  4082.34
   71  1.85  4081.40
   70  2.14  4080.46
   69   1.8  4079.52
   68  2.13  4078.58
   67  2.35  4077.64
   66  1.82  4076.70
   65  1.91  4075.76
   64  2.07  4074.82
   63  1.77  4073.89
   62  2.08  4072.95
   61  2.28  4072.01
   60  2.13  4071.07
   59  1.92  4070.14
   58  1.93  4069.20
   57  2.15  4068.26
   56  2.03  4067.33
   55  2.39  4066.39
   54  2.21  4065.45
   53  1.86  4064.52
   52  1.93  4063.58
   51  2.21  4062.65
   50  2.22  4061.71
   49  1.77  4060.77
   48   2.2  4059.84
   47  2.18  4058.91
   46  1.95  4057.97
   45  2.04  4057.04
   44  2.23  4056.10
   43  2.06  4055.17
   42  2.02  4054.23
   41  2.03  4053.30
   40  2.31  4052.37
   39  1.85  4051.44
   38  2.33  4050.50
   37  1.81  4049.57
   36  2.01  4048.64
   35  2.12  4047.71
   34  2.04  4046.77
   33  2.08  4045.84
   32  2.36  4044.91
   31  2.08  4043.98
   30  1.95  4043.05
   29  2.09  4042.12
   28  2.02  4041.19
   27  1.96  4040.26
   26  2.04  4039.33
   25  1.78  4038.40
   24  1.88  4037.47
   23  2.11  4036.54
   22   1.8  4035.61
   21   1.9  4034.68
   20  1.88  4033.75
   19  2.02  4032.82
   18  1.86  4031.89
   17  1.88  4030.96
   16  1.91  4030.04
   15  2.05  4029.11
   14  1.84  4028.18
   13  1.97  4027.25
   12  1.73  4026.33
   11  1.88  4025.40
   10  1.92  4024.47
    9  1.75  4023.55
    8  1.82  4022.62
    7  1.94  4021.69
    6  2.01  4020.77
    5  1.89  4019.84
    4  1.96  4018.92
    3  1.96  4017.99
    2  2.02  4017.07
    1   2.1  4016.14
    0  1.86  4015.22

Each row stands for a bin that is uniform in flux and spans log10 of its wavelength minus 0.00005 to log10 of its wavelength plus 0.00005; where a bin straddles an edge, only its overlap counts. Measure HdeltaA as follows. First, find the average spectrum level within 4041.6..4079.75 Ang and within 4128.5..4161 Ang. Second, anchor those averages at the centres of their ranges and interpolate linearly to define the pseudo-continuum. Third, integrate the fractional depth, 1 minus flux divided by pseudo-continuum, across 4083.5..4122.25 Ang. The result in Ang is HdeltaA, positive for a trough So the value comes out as 0.9 Ang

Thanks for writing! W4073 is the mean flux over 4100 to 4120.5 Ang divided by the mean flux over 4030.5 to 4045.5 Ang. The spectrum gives 1.02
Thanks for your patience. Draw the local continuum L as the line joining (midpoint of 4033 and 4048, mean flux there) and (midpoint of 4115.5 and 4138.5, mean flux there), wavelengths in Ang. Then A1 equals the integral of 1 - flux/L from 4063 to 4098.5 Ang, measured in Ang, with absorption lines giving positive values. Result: -1.0 Ang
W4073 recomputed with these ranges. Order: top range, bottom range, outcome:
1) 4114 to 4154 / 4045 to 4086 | 0.96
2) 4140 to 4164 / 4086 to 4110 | 1.04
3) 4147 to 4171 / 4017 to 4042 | 1.06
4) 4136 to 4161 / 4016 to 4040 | 1.05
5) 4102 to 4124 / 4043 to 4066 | 0.96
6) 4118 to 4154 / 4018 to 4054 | 1.00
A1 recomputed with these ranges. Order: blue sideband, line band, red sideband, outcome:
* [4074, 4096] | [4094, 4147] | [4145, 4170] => 1.3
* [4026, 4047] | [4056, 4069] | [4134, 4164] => -0.8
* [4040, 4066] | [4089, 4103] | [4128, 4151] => 0.6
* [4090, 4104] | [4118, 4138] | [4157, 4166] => 0.4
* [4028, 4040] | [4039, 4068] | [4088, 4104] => -2.2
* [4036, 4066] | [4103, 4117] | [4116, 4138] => -0.7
